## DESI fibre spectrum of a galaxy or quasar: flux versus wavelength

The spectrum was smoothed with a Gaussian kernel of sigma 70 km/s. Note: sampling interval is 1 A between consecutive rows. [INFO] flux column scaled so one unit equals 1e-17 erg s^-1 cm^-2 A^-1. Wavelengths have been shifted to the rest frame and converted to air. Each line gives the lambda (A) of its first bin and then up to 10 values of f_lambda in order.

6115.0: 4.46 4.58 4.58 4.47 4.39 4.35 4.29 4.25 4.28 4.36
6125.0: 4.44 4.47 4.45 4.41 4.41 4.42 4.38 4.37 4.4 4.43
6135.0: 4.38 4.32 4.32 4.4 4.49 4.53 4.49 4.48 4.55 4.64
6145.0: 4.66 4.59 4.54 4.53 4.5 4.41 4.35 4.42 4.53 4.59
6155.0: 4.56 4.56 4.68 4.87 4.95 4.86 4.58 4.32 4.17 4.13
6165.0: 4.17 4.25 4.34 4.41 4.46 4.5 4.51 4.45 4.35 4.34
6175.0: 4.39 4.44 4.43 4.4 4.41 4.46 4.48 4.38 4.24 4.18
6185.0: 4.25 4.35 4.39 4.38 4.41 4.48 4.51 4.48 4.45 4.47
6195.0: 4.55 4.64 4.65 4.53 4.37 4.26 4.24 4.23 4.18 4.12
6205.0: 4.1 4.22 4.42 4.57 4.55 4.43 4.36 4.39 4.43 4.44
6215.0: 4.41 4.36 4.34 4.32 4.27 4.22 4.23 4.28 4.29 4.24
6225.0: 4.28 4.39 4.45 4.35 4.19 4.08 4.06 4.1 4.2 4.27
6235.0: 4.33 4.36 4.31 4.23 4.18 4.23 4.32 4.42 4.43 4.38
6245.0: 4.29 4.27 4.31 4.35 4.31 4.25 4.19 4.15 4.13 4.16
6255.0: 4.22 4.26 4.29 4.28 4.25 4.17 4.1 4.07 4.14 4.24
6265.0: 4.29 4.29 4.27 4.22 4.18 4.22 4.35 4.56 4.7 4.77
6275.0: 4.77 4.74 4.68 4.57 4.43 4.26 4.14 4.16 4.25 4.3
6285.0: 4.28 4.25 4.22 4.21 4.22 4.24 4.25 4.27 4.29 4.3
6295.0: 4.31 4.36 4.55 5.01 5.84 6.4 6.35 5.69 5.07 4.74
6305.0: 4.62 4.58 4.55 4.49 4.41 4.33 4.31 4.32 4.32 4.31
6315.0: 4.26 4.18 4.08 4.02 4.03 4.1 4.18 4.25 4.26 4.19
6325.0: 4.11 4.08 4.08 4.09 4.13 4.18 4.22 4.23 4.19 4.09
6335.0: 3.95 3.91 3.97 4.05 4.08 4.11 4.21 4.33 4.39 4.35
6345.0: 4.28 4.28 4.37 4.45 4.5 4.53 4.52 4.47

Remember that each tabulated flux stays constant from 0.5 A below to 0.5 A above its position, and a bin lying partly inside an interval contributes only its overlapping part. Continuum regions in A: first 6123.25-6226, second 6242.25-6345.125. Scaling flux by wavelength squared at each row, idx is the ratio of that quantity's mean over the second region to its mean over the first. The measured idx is 1.03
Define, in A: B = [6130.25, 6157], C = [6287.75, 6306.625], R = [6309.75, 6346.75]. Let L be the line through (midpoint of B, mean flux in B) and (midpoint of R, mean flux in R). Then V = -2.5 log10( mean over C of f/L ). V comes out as -0.14 mag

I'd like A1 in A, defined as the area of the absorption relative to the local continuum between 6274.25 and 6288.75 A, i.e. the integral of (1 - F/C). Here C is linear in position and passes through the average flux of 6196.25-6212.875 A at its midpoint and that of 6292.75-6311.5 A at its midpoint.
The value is 1.14 A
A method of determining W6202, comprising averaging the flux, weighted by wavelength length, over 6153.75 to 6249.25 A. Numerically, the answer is 4.37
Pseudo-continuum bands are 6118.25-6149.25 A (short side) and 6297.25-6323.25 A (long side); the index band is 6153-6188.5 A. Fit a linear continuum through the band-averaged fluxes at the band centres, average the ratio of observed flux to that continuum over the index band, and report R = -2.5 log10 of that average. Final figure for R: 0.01 mag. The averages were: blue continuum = 4.44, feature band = 4.44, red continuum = 4.65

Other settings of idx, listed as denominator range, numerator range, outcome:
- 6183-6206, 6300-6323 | 1.08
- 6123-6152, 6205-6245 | 1.00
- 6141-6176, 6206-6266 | 0.98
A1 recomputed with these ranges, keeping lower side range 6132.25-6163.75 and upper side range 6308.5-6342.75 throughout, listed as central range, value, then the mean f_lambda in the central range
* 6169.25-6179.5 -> 0.09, 4.42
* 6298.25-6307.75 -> -2.43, 5.29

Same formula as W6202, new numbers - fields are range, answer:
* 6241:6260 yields 4.27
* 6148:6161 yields 4.6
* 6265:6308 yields 4.58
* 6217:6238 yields 4.26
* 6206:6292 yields 4.31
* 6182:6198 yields 4.43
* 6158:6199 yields 4.43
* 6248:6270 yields 4.22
